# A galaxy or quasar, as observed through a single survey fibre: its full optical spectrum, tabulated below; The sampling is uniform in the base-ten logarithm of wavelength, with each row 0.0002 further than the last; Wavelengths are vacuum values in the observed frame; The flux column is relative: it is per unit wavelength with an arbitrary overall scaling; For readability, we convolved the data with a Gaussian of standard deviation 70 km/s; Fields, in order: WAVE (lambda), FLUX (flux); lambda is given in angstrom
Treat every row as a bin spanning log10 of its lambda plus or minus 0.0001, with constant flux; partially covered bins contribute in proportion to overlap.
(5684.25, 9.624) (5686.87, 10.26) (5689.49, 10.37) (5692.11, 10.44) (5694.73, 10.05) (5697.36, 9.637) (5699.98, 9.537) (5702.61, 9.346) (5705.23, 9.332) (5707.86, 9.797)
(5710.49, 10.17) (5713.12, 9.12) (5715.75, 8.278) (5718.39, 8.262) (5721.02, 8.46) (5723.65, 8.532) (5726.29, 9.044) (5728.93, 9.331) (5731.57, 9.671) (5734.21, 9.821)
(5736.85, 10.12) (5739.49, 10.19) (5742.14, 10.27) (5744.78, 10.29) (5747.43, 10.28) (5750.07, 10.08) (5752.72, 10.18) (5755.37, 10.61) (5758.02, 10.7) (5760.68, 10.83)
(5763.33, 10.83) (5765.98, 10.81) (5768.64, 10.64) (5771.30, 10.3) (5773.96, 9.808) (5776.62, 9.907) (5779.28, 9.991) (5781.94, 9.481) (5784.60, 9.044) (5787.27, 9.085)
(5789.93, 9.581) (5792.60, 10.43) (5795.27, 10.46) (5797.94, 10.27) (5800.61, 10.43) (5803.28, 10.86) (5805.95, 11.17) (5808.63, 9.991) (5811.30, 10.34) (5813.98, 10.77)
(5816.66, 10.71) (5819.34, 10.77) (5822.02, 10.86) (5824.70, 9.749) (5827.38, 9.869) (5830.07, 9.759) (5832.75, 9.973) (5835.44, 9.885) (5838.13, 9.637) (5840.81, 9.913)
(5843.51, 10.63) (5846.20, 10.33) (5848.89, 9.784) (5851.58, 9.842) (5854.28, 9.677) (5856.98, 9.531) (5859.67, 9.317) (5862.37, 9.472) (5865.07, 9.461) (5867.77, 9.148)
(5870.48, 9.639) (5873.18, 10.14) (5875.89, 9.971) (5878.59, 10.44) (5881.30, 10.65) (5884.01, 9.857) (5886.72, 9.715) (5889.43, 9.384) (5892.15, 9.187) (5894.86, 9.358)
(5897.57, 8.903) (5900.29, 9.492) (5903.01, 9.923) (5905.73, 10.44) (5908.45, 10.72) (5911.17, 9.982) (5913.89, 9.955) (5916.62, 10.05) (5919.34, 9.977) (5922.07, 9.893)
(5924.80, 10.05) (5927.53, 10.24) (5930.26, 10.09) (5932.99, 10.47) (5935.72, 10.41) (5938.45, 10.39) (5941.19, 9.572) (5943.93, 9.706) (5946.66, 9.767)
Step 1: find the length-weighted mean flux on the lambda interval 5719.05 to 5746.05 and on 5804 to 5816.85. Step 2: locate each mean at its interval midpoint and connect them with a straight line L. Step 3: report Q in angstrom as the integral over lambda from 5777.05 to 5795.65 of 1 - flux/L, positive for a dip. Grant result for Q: 1.04 angstrom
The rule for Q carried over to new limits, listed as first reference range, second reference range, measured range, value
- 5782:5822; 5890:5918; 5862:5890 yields 0.3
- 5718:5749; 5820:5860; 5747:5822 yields -4.3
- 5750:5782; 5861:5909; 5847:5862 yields 0.4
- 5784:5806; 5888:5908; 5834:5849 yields -0.3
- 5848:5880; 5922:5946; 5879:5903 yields 0.6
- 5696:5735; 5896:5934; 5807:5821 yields -1.4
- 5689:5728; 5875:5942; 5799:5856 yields -3.1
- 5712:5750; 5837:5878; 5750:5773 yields -2.5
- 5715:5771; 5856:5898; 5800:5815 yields -1.3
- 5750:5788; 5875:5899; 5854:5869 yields 0.6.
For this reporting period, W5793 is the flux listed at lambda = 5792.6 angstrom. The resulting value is 10.43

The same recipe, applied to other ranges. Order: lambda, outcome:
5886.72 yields 9.715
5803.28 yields 10.86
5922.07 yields 9.893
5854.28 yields 9.677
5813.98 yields 10.77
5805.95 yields 11.17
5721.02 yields 8.46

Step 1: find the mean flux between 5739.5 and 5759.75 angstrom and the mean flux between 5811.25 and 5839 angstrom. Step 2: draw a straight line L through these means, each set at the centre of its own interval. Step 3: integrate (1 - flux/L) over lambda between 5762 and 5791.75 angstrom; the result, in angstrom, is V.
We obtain 1.0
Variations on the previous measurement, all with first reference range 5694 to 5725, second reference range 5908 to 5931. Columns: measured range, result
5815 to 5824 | -1.0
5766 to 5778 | -1.0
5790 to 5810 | -1.8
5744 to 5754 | -0.9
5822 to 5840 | -0.3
